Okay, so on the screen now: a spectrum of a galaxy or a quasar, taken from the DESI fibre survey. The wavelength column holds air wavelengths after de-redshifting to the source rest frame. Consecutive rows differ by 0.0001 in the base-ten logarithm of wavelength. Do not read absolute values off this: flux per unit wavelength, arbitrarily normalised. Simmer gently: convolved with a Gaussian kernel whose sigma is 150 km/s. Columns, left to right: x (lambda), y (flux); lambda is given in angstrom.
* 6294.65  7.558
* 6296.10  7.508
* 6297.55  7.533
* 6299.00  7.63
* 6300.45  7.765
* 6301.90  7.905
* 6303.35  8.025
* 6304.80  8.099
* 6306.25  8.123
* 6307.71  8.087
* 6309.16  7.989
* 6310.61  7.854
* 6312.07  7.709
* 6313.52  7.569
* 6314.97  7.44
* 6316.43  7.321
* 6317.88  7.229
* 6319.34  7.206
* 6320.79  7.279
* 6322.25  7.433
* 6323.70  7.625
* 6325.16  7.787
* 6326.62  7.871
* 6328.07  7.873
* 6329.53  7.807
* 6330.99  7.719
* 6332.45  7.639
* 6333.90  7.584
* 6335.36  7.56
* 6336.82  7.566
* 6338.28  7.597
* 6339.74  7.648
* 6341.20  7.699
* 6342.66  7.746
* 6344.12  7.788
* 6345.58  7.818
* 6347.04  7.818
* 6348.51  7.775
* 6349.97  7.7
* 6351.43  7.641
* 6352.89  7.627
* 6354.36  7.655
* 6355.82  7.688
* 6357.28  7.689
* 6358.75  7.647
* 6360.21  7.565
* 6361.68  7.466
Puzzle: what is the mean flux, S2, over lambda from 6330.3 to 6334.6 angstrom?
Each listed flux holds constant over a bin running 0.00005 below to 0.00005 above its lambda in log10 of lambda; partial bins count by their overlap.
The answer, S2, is 7.66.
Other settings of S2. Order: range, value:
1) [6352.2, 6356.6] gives 7.66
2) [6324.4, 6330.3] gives 7.83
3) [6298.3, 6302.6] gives 7.77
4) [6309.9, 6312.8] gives 7.77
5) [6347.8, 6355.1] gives 7.68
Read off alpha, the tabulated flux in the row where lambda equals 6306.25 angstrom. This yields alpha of 8.123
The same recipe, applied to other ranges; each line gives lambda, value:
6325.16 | 7.787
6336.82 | 7.566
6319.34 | 7.206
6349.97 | 7.7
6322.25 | 7.433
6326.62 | 7.871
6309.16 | 7.989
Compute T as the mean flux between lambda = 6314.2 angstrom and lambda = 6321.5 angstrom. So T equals 7.3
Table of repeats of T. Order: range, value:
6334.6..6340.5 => 7.59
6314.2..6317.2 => 7.39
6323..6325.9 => 7.69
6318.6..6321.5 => 7.24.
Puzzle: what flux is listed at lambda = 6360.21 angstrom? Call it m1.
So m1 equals 7.565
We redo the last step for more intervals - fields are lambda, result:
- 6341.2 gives 7.699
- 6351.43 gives 7.641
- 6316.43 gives 7.321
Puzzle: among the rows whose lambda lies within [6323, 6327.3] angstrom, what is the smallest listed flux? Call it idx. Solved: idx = 7.625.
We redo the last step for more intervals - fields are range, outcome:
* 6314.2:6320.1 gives 7.206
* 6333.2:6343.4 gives 7.56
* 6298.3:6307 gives 7.63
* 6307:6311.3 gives 7.854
